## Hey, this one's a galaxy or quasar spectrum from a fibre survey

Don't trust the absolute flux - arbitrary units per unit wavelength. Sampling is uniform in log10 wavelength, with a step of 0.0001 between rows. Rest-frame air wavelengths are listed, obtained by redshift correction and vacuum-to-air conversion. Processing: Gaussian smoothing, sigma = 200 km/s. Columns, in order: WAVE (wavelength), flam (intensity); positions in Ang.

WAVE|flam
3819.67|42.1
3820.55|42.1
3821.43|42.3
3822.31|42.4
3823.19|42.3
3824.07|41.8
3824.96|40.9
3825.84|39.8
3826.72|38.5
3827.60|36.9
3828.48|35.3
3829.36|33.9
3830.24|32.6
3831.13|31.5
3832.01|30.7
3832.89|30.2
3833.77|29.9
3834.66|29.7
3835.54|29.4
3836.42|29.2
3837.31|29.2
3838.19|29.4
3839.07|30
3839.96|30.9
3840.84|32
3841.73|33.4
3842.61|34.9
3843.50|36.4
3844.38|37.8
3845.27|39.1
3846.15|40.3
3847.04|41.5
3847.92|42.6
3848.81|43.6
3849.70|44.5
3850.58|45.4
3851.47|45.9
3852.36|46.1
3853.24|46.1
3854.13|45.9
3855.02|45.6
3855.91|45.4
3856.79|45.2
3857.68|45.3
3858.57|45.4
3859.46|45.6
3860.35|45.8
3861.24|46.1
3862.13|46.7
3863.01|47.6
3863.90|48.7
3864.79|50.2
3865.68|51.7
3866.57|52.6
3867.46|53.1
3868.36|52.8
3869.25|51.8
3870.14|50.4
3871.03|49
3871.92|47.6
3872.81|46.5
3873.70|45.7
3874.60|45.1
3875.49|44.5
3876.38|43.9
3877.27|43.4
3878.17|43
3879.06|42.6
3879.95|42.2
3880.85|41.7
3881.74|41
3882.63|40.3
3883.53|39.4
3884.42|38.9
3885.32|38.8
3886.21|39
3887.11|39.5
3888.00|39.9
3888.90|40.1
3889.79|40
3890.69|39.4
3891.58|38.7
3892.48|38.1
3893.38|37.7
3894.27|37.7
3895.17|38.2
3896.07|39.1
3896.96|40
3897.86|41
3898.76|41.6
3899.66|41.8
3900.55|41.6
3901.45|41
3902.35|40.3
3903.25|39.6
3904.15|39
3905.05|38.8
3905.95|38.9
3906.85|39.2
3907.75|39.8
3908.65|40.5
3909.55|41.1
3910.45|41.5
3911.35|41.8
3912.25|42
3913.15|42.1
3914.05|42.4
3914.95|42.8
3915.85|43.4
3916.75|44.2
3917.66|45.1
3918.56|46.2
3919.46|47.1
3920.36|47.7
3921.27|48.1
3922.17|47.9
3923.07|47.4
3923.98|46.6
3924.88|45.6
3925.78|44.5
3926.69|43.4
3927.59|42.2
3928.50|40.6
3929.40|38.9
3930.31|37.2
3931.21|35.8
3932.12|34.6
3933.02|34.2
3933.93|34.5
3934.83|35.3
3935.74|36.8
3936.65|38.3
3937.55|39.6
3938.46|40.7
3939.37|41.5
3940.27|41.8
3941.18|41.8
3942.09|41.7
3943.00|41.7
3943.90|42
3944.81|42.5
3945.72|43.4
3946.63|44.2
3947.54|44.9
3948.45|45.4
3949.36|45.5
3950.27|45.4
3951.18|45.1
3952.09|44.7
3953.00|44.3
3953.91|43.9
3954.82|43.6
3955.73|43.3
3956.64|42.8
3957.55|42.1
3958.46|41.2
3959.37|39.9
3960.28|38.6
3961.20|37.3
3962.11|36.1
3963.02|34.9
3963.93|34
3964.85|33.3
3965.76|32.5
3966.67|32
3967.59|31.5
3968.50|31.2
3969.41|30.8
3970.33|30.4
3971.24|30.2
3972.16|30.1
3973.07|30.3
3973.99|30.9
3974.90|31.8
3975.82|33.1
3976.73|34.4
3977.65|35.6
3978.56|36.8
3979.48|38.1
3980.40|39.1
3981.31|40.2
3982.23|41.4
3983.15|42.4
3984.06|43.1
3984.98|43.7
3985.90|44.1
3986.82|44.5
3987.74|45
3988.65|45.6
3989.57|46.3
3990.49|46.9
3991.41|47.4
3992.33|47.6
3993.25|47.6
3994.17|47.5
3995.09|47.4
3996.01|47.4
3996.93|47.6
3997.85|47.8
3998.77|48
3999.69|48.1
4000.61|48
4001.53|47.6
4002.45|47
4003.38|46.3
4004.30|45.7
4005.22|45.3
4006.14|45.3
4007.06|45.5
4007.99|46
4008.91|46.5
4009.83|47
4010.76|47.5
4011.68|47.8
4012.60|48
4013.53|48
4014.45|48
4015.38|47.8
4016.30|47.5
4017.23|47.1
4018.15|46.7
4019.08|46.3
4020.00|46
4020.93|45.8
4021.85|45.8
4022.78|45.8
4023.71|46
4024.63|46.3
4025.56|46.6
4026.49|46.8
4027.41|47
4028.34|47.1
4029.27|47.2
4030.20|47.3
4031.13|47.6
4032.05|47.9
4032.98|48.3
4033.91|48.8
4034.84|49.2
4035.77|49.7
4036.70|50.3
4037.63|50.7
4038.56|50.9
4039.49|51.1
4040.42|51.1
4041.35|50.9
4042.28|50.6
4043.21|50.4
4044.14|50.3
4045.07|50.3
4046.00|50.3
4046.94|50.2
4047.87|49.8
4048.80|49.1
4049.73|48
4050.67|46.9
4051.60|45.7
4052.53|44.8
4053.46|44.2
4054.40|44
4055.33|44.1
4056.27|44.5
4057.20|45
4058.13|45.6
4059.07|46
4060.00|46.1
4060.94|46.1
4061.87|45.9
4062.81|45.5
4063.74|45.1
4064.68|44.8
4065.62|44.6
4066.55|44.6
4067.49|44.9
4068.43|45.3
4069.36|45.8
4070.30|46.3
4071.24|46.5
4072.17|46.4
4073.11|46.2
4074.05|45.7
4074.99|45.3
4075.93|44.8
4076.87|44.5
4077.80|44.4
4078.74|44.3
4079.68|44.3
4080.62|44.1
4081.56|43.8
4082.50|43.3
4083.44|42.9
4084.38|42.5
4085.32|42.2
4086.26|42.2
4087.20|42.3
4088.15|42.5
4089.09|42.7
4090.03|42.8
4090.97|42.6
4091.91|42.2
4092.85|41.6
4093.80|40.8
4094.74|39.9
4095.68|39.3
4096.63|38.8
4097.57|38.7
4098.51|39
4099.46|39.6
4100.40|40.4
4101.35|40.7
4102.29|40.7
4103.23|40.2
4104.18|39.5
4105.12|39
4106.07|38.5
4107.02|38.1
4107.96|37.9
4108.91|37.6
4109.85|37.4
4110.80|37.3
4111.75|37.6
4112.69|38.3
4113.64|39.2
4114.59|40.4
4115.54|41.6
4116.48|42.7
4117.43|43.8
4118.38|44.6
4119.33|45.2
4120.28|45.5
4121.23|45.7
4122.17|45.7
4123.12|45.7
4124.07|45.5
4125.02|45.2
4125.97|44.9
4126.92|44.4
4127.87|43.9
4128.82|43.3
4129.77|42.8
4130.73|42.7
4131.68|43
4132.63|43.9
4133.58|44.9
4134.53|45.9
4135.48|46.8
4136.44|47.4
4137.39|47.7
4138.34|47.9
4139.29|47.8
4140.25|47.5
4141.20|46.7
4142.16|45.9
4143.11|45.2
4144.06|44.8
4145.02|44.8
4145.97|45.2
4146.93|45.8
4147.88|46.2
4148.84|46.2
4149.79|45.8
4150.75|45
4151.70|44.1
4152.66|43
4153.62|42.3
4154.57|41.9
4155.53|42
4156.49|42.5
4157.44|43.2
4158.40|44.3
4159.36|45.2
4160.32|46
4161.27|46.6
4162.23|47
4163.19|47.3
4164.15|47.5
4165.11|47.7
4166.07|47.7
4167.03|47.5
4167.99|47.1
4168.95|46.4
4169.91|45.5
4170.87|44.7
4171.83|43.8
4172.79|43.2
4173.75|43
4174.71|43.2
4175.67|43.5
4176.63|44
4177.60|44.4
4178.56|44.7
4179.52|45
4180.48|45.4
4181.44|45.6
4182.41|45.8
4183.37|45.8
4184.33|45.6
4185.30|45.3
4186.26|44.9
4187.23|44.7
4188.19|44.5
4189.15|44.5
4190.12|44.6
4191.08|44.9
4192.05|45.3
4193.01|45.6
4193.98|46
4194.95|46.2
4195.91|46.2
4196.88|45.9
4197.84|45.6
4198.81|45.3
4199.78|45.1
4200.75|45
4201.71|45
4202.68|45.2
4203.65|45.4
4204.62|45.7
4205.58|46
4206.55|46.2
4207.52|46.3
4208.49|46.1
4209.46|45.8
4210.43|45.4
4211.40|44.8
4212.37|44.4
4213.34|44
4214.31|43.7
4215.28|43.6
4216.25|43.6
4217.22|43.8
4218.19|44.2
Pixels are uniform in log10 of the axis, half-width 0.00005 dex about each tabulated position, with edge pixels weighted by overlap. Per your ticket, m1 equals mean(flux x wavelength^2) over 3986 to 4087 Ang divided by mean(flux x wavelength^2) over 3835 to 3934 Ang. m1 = 1.20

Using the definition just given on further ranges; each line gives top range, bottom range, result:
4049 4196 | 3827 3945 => 1.20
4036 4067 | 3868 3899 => 1.23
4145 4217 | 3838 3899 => 1.23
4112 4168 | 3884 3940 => 1.23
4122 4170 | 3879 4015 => 1.21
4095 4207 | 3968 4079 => 1.04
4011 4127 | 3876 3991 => 1.19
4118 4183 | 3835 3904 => 1.24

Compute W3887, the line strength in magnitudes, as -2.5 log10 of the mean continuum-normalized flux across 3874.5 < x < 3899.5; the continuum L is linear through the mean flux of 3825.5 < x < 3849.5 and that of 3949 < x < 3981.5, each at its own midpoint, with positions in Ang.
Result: -0.14 mag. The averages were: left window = 34.5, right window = 37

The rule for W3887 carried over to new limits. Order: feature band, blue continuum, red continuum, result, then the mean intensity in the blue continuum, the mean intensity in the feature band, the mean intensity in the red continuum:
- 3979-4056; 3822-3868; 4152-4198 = -0.10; 40.1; 46.9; 45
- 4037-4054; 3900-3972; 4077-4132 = -0.19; 40.5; 49.2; 41.8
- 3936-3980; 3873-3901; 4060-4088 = 0.10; 40.8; 38.4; 44.6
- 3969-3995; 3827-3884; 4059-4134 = 0.07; 41.4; 39.6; 42.8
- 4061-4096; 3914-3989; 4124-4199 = -0.02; 40.1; 43.9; 45.2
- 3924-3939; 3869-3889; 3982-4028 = 0.14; 43.2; 39.1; 46.4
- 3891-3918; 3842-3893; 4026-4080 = 0.10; 44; 40.6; 47.1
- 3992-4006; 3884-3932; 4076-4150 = -0.13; 41.3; 47.2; 42.9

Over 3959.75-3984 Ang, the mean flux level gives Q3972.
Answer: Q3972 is 34.7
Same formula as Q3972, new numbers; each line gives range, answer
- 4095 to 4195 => 43.8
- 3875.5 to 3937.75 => 41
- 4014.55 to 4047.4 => 48.3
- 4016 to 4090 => 46.4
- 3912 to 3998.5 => 40.9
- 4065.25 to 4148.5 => 43.2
